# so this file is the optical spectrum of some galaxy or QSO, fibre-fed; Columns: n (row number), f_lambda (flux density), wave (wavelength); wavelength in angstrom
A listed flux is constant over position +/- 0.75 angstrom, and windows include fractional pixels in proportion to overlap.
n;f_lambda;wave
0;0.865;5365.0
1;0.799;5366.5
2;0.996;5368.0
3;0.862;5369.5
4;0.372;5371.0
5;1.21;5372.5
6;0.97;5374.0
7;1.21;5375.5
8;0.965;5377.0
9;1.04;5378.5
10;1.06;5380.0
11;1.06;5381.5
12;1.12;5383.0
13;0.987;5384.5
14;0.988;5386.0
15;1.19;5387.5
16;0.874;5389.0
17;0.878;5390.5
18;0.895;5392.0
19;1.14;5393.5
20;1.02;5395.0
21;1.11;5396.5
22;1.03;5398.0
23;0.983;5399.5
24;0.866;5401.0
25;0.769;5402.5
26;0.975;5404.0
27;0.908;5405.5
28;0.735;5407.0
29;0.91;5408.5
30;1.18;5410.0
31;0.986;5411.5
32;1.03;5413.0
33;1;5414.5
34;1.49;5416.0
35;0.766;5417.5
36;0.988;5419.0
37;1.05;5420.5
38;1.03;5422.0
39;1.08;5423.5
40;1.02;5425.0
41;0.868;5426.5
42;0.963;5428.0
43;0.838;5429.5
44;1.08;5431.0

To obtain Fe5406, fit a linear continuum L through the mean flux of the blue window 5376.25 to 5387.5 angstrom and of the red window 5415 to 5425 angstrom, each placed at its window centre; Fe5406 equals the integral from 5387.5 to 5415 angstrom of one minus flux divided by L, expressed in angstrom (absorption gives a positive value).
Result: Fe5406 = 2.2 angstrom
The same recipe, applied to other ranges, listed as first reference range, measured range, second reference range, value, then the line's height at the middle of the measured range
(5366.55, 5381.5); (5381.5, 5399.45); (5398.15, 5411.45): -1.5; 0.942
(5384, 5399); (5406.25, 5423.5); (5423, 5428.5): -0.5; 0.989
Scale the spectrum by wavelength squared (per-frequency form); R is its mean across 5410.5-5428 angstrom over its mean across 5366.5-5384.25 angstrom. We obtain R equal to 1.07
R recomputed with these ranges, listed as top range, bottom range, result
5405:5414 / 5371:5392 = 0.96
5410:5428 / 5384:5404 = 1.06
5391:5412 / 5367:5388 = 0.97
